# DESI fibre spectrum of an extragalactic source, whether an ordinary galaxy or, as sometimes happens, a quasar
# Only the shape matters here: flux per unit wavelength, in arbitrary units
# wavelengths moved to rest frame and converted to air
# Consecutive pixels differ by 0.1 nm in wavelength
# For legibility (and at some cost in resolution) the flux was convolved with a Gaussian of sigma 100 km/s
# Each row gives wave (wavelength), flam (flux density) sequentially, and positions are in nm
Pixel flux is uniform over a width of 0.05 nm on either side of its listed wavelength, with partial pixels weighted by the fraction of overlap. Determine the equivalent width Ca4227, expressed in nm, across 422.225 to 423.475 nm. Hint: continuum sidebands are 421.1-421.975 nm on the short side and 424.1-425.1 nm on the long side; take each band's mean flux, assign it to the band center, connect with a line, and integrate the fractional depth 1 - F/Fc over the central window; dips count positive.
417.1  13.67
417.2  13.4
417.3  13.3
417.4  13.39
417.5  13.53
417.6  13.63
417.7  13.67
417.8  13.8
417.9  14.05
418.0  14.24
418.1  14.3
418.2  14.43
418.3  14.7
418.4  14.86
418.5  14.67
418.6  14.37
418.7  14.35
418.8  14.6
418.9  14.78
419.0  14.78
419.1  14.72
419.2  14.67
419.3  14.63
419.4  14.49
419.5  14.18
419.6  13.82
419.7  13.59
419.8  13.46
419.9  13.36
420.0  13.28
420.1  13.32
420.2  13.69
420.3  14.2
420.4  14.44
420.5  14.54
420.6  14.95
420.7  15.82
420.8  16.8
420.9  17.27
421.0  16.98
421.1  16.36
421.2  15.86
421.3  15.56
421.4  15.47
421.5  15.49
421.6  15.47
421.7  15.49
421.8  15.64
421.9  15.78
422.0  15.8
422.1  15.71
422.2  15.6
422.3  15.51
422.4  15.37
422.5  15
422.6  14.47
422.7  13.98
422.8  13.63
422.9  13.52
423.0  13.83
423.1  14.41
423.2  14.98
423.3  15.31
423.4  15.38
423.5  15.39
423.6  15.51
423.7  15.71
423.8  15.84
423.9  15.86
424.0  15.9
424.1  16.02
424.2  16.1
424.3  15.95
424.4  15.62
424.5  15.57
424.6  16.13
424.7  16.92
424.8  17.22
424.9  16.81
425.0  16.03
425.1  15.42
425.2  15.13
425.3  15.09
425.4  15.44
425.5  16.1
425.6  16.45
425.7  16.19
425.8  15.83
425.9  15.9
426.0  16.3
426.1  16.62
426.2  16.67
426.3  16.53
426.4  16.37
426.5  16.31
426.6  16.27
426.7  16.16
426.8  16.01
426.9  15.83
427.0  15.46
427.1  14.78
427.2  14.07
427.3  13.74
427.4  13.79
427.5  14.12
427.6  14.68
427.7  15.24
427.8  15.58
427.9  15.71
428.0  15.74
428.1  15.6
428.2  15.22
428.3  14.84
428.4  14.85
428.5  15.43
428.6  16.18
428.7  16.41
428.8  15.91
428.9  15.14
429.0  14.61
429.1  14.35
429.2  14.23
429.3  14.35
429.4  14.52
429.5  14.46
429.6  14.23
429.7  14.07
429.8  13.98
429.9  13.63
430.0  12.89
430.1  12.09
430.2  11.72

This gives 0.097 nm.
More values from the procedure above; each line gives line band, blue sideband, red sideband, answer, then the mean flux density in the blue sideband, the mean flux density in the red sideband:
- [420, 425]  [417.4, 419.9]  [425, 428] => -0.17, 14.2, 15.6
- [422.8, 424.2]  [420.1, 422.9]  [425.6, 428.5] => 0.02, 15.3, 15.5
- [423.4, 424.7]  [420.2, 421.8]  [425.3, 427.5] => -0.01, 15.6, 15.7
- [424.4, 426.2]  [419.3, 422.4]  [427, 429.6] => -0.13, 15.1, 14.9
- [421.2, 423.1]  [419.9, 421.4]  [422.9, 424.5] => 0.03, 15.2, 15.4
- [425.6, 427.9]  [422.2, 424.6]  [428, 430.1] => -0.11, 15.2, 14.7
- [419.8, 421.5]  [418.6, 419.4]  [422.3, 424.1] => -0.04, 14.6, 15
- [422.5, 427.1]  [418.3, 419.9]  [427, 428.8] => -0.26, 14.4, 15.1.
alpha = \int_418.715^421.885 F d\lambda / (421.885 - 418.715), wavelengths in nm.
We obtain 14.9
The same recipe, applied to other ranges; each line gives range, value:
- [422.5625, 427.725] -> 15.5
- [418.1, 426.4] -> 15.3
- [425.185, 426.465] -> 16.1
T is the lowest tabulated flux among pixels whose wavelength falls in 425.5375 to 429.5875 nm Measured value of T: 13.74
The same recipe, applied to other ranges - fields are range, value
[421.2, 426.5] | 13.52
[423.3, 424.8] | 15.31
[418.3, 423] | 13.28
